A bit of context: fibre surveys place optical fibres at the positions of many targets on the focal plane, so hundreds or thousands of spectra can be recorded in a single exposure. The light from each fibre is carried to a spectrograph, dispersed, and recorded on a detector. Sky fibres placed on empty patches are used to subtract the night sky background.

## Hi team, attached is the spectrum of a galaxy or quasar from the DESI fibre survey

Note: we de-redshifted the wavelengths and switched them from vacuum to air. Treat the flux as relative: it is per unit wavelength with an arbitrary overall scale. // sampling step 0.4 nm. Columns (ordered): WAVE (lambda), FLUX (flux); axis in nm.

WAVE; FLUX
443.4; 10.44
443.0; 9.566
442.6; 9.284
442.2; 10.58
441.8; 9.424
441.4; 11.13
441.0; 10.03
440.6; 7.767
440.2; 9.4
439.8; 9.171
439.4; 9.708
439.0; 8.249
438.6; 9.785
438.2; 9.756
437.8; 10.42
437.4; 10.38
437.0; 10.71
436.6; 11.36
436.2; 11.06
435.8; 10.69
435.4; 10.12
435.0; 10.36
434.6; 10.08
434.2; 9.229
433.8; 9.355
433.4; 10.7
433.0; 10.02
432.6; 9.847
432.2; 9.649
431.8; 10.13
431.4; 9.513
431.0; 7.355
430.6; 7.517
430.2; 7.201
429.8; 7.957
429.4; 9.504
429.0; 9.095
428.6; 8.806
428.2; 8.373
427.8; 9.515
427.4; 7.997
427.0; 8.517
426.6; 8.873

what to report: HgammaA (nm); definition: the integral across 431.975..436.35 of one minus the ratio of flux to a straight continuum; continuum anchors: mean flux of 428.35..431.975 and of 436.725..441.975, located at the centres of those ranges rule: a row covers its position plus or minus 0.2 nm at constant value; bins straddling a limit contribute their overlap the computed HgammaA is -0.50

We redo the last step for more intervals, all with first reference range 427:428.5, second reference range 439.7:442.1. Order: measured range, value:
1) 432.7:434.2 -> -0.147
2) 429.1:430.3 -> 0.052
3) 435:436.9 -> -0.321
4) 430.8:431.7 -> 0.025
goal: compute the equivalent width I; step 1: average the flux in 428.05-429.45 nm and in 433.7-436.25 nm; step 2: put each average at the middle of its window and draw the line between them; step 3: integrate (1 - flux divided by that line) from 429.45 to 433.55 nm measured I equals 0.20 nm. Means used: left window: 8.9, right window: 10.1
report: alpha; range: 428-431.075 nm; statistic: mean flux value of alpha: 8.26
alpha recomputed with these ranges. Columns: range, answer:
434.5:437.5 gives 10.6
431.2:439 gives 10.1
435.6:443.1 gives 9.92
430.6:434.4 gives 9.43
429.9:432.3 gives 8.49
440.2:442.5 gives 9.73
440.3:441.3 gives 9.17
